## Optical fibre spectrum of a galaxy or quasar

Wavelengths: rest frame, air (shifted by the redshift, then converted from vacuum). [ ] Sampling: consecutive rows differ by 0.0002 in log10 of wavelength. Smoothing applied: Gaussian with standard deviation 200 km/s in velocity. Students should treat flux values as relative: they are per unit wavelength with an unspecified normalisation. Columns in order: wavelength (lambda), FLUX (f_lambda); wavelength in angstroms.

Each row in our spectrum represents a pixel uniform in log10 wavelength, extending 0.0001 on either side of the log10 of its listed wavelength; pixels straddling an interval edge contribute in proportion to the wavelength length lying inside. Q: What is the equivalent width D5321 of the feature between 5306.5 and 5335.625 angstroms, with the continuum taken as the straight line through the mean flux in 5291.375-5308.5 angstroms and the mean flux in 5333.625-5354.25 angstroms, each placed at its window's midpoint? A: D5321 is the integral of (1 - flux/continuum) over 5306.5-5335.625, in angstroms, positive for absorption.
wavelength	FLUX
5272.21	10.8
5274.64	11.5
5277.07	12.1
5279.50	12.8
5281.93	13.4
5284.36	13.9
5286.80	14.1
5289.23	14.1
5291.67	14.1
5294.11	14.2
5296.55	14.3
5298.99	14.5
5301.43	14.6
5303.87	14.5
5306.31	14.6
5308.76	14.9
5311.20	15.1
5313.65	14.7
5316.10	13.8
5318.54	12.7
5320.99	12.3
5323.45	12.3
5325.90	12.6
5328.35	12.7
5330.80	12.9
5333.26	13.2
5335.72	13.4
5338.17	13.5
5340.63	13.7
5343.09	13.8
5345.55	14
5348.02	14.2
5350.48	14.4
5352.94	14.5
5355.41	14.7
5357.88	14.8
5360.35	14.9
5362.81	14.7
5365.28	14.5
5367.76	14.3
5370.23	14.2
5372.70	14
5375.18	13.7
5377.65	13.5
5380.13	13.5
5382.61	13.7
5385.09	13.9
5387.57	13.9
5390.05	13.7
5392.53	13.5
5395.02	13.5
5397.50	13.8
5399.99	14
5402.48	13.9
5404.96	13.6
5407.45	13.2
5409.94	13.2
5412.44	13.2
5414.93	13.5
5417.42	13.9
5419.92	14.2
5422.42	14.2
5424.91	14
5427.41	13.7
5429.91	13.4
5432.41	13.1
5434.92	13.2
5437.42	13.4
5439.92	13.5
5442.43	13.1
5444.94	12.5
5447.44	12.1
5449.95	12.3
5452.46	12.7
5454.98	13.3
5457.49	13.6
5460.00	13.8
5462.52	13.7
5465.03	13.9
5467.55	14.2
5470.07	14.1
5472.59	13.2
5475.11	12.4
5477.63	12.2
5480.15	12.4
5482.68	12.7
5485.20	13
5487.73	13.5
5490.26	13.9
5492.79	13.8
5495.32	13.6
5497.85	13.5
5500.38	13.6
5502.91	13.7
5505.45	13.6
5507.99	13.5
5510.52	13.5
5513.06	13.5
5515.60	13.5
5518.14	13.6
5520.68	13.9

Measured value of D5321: 1.6 angstroms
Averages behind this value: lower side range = 14.4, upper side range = 13.9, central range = 13.4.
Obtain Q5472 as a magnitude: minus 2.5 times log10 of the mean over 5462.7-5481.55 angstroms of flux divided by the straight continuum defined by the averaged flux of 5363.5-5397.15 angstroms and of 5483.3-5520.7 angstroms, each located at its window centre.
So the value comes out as 0.033 mag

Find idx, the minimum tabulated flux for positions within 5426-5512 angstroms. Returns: 12.1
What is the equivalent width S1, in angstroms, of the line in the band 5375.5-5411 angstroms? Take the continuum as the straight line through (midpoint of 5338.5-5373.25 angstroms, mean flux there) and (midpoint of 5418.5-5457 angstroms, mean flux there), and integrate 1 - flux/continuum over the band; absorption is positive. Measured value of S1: 0.5 angstroms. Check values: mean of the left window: 14.3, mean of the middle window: 13.6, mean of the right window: 13.3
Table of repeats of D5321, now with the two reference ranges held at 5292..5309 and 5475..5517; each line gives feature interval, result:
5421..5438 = 0.2 angstroms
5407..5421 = 0.3 angstroms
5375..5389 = 0.3 angstroms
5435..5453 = 1.0 angstroms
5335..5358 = 0.2 angstroms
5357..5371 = -0.5 angstroms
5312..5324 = 0.9 angstroms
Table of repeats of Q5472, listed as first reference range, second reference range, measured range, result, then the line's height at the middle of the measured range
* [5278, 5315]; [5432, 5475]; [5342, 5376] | -0.04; 13.8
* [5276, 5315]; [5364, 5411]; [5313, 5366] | 0.02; 14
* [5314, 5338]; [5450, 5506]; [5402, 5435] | -0.03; 13.2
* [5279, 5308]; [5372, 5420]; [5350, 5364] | -0.06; 13.8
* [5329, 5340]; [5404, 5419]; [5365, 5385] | -0.04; 13.4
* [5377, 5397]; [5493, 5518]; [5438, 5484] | 0.04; 13.6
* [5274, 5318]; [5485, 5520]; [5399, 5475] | 0.02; 13.7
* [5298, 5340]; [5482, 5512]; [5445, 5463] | 0.04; 13.5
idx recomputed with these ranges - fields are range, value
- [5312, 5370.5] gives 12.3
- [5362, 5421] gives 13.2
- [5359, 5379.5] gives 13.5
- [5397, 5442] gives 13.1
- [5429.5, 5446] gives 12.5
